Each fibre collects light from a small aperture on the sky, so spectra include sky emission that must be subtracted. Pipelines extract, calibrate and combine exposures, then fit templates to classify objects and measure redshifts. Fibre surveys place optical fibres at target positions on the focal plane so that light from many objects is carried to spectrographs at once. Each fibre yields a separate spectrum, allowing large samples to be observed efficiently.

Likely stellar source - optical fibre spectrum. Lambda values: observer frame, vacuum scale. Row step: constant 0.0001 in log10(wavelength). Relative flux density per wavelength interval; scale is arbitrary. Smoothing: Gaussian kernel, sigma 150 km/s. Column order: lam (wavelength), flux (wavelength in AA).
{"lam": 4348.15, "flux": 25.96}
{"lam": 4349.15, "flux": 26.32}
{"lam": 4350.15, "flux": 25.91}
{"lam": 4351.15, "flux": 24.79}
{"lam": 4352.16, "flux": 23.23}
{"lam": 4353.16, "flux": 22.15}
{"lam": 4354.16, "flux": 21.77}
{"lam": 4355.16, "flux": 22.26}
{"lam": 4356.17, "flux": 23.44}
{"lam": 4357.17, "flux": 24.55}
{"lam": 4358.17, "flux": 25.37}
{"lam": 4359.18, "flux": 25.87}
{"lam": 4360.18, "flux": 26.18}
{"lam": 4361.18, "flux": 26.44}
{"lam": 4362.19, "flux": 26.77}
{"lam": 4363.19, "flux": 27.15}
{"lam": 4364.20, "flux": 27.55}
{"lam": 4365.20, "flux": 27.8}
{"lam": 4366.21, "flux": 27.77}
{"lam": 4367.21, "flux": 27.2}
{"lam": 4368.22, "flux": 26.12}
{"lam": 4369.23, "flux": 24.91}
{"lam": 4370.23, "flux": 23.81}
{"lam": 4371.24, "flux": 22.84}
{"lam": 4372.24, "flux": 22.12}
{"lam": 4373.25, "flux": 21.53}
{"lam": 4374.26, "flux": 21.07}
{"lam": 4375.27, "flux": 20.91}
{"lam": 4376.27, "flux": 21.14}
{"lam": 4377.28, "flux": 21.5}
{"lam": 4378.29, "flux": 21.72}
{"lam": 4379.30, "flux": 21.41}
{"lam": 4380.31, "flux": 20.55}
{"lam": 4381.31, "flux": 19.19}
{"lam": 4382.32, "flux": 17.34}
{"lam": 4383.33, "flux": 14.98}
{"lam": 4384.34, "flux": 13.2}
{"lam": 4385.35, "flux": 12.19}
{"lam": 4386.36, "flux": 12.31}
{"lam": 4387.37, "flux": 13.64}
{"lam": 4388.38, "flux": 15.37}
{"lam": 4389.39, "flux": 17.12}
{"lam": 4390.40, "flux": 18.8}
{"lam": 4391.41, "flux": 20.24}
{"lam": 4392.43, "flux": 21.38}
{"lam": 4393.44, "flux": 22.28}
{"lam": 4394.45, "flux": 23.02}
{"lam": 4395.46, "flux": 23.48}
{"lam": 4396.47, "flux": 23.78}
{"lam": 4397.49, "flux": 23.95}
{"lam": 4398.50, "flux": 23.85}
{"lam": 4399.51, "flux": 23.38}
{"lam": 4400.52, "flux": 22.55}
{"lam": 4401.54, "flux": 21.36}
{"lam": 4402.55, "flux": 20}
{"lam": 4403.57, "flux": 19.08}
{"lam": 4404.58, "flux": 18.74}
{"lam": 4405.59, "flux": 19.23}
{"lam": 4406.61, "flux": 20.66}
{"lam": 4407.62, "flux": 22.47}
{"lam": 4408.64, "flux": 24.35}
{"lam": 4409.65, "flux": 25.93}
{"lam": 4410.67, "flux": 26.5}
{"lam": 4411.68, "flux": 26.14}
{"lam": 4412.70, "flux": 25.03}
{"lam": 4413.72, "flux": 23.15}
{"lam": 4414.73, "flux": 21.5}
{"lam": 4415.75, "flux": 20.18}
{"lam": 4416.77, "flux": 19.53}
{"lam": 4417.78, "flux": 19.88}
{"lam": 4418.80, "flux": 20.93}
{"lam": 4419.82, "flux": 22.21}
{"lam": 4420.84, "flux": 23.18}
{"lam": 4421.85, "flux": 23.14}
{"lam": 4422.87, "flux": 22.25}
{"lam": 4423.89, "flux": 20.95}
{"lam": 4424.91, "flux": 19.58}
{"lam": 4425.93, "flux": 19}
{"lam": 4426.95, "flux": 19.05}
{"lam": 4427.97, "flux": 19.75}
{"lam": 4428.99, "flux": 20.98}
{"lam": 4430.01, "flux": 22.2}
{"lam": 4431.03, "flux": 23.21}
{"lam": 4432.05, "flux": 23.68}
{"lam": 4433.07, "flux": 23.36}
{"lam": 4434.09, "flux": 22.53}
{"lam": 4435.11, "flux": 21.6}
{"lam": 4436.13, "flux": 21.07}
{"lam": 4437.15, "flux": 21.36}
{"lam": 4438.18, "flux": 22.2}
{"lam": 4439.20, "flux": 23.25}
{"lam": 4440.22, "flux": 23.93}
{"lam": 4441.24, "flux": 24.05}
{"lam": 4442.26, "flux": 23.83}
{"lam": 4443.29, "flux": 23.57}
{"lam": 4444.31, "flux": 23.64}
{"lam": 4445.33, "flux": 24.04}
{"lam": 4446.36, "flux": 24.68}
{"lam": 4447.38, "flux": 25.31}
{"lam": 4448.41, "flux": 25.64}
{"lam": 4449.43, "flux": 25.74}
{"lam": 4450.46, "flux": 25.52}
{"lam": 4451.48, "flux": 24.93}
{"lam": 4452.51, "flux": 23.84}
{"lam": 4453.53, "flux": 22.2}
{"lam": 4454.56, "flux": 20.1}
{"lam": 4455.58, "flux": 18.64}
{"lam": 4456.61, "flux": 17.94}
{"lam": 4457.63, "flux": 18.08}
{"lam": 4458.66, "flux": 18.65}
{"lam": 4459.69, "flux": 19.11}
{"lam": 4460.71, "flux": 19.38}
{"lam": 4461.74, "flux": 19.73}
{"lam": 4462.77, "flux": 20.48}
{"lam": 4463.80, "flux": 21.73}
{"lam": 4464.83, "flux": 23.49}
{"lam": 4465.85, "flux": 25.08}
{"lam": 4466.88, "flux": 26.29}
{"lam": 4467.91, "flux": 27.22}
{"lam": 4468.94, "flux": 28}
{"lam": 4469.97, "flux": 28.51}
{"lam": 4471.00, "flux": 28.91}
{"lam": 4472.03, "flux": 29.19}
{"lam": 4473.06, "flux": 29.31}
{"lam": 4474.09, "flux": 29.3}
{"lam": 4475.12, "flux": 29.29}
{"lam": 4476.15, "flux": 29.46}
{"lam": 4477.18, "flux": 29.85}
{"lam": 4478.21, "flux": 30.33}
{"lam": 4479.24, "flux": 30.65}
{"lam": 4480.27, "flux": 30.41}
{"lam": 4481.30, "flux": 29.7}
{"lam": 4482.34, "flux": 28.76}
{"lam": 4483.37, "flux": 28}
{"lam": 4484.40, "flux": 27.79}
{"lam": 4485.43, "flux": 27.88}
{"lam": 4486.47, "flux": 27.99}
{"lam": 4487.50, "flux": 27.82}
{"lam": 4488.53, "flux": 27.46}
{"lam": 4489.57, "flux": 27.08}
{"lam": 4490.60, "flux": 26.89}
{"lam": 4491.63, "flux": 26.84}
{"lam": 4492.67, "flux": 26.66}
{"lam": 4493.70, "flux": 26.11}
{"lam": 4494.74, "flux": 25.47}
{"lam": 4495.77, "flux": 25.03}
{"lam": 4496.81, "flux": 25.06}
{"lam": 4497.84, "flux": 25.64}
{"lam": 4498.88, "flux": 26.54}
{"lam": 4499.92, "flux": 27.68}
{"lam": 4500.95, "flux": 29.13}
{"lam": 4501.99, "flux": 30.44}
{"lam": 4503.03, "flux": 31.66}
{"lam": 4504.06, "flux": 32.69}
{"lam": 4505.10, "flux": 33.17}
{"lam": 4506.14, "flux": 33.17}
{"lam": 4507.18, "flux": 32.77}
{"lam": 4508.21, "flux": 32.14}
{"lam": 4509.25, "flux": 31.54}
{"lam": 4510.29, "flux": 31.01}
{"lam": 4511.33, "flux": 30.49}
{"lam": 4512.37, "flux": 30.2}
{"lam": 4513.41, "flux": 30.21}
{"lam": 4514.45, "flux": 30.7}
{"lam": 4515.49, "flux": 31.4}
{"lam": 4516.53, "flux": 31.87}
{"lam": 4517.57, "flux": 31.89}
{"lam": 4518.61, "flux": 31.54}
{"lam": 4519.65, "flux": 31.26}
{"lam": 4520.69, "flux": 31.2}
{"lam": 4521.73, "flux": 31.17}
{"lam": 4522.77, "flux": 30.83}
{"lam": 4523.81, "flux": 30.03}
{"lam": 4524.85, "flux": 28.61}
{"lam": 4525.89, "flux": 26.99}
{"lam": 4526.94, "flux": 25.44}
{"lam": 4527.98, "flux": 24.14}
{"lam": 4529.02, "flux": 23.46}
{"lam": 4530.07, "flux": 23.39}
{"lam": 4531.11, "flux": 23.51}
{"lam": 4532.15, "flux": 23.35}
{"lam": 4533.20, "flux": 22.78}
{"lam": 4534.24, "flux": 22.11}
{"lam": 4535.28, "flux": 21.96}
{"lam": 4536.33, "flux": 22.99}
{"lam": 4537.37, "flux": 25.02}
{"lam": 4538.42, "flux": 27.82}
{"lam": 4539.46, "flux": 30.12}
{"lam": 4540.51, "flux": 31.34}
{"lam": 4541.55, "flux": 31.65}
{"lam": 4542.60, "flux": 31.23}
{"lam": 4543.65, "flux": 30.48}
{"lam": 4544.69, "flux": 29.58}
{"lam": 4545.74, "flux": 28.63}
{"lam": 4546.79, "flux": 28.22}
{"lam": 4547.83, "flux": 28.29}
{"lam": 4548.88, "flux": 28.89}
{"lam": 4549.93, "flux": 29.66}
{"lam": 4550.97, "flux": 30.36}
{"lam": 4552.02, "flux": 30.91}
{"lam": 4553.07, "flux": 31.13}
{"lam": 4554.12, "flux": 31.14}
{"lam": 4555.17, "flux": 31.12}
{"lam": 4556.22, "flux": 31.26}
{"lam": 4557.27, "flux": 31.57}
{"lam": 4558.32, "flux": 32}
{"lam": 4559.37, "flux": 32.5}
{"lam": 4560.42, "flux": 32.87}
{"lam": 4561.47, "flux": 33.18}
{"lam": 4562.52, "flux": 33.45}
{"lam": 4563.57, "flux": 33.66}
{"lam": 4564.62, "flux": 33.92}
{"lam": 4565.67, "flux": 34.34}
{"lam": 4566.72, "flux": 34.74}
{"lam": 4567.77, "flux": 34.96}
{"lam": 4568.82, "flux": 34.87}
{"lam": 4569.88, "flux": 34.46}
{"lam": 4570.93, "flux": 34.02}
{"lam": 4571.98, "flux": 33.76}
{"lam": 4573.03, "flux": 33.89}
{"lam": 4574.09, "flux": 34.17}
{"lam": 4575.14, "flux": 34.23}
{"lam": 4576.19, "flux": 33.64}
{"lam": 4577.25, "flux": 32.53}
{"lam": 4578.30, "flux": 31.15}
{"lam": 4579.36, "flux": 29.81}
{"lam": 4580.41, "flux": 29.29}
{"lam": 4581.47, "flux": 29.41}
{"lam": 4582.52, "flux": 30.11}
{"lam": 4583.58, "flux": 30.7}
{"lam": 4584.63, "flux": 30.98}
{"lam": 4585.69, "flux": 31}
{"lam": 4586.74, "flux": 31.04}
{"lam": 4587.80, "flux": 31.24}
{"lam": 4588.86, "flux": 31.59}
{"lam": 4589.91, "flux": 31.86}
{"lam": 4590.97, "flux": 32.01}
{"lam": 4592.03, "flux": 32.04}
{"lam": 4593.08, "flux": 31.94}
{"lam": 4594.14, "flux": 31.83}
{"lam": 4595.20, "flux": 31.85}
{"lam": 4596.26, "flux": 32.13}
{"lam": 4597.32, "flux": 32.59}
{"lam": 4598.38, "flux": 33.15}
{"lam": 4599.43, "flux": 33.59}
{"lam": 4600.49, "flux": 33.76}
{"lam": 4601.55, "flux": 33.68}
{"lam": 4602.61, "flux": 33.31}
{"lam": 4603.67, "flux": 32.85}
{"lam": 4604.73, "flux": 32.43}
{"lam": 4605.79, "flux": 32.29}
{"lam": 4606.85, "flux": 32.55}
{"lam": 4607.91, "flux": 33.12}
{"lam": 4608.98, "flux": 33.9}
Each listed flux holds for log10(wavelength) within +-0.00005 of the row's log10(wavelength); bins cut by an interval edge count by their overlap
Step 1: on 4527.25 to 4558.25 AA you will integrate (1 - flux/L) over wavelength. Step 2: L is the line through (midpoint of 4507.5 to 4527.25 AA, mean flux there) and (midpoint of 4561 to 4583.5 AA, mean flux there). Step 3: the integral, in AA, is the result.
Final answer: 3.76 AA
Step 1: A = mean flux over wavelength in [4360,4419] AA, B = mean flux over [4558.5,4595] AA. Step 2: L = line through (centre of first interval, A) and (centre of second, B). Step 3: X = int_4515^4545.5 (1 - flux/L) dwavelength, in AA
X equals 2.01 AA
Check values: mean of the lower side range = 21.7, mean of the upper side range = 32.5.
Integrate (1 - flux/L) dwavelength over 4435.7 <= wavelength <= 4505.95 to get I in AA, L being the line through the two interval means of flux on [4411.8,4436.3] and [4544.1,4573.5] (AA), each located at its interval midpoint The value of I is -1.3 AA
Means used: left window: 21.7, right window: 32.1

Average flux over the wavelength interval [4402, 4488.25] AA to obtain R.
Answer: 23.8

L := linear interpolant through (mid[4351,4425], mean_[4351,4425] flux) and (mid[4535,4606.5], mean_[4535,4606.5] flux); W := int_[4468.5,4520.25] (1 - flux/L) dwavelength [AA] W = -3.3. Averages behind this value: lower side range 22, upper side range 31.5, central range 29.3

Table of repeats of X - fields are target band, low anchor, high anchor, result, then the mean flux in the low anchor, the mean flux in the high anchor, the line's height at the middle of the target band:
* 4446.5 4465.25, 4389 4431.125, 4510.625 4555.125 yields 1.94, 21.8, 28.5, 24.3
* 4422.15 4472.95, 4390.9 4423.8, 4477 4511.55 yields 4.99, 22.3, 28.9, 25.3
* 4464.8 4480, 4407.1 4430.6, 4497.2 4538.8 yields -1.75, 22.1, 28.5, 25.6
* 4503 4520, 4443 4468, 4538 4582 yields -2.58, 22.5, 31.8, 27.5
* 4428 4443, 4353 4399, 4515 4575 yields 1.32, 21.9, 30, 24.8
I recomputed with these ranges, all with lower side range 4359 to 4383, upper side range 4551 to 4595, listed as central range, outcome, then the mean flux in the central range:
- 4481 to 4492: 0.29 AA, 27.8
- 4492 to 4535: 1.65 AA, 28.6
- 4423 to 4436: 2.38 AA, 21.3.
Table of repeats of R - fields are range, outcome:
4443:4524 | 27.3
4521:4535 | 25.9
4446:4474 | 23.7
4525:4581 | 30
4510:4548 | 28.2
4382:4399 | 18.7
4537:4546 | 29.6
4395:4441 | 22.1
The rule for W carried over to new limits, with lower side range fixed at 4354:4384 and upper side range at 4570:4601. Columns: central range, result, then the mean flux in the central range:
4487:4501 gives 0.9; 26.6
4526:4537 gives 2.4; 23.5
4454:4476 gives 2.8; 23.8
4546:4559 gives 0.2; 30.4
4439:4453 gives 1.1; 24.5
